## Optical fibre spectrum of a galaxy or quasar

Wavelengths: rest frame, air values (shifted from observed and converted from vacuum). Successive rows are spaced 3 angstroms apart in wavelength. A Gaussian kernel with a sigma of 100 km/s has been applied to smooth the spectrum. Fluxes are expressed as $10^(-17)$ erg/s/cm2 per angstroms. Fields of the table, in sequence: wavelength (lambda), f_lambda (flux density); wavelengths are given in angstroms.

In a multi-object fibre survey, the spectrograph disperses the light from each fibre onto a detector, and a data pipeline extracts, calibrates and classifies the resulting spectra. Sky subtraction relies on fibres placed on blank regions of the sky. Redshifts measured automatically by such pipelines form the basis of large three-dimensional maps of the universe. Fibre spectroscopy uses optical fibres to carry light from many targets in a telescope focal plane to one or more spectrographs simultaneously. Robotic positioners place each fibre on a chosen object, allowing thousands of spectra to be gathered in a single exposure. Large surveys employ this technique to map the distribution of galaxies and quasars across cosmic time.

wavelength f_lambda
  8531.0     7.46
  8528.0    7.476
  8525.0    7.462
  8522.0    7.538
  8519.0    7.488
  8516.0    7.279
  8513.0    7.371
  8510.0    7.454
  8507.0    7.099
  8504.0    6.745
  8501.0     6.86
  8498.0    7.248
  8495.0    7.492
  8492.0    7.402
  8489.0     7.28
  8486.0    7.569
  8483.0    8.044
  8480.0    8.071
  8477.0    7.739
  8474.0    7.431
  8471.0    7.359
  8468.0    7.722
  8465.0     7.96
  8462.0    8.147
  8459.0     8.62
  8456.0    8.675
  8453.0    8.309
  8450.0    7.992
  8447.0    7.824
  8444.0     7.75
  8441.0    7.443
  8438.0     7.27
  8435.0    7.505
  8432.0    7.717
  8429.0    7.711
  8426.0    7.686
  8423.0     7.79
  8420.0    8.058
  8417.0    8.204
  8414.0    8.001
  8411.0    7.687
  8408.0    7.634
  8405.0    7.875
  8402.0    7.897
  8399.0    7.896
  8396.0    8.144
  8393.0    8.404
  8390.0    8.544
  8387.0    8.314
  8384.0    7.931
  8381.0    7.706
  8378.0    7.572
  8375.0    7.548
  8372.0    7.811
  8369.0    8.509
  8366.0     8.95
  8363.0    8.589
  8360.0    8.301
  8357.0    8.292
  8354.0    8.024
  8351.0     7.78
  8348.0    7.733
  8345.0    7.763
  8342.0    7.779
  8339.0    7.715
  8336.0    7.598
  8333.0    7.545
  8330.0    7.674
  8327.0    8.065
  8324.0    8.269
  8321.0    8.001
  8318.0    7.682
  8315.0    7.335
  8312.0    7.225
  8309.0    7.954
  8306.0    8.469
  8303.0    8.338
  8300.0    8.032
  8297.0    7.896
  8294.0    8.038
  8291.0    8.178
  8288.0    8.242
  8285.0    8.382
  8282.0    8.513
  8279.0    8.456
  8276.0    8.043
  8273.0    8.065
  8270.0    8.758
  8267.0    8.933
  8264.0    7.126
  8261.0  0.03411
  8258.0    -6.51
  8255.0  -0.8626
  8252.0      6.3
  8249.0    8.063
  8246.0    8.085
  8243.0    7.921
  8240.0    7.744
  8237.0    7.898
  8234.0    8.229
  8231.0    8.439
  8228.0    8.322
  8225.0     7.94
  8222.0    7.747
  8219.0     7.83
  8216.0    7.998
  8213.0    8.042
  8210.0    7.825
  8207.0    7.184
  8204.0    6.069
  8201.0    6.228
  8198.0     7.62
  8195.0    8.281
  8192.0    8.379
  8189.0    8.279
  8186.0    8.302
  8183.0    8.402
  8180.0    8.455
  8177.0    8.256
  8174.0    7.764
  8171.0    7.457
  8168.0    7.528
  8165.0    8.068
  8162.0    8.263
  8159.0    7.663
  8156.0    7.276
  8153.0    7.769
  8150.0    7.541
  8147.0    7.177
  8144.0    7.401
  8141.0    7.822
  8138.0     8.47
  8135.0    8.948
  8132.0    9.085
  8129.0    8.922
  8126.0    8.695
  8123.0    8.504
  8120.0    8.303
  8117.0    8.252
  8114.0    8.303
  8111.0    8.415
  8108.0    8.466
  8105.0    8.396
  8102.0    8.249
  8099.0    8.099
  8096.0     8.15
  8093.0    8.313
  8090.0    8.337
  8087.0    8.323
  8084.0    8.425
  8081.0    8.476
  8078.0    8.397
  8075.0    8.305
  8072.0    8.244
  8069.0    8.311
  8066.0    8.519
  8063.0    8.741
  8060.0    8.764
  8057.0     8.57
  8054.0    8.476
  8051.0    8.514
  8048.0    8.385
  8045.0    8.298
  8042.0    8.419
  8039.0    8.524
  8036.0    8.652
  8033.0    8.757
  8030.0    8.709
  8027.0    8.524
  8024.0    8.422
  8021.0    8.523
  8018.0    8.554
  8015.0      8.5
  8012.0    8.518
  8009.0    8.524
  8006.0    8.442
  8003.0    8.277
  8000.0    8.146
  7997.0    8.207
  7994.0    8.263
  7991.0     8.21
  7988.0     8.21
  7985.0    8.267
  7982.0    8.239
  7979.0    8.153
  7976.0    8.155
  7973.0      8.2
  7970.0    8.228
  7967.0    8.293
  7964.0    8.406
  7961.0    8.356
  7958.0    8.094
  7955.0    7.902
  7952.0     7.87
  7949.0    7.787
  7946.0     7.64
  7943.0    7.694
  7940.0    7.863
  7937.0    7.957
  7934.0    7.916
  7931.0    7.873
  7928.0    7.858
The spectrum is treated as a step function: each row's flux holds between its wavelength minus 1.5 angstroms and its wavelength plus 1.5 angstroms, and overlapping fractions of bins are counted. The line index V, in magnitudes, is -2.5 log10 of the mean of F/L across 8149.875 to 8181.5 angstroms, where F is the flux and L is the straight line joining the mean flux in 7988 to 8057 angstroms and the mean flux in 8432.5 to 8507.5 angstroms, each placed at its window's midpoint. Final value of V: 0.049 mag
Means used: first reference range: 8.44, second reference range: 7.67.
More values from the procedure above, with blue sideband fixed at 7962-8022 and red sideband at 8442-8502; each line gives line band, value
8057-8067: -0.06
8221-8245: 0.00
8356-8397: -0.04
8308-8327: 0.03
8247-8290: 0.33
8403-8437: 0.01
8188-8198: -0.02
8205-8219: 0.05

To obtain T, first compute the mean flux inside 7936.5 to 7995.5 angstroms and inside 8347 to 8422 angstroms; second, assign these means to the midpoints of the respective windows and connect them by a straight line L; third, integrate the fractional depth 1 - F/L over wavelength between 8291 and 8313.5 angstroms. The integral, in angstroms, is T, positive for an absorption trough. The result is 0.2 angstroms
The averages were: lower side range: 8.09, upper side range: 8.06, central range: 8.01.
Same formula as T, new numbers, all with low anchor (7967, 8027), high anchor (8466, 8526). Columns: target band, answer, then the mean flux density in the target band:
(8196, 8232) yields 1.5 angstroms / 7.6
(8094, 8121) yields -0.6 angstroms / 8.29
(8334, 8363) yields -0.8 angstroms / 7.92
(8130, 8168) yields 0.5 angstroms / 7.95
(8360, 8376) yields -1.3 angstroms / 8.31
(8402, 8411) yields -0.2 angstroms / 7.77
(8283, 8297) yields -0.7 angstroms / 8.19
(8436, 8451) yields -0.2 angstroms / 7.64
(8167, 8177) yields 0.4 angstroms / 7.69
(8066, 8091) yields -0.6 angstroms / 8.36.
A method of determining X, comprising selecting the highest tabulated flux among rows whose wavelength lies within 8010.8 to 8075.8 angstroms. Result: 8.764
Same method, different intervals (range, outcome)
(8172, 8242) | 8.455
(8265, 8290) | 8.933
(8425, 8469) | 8.675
